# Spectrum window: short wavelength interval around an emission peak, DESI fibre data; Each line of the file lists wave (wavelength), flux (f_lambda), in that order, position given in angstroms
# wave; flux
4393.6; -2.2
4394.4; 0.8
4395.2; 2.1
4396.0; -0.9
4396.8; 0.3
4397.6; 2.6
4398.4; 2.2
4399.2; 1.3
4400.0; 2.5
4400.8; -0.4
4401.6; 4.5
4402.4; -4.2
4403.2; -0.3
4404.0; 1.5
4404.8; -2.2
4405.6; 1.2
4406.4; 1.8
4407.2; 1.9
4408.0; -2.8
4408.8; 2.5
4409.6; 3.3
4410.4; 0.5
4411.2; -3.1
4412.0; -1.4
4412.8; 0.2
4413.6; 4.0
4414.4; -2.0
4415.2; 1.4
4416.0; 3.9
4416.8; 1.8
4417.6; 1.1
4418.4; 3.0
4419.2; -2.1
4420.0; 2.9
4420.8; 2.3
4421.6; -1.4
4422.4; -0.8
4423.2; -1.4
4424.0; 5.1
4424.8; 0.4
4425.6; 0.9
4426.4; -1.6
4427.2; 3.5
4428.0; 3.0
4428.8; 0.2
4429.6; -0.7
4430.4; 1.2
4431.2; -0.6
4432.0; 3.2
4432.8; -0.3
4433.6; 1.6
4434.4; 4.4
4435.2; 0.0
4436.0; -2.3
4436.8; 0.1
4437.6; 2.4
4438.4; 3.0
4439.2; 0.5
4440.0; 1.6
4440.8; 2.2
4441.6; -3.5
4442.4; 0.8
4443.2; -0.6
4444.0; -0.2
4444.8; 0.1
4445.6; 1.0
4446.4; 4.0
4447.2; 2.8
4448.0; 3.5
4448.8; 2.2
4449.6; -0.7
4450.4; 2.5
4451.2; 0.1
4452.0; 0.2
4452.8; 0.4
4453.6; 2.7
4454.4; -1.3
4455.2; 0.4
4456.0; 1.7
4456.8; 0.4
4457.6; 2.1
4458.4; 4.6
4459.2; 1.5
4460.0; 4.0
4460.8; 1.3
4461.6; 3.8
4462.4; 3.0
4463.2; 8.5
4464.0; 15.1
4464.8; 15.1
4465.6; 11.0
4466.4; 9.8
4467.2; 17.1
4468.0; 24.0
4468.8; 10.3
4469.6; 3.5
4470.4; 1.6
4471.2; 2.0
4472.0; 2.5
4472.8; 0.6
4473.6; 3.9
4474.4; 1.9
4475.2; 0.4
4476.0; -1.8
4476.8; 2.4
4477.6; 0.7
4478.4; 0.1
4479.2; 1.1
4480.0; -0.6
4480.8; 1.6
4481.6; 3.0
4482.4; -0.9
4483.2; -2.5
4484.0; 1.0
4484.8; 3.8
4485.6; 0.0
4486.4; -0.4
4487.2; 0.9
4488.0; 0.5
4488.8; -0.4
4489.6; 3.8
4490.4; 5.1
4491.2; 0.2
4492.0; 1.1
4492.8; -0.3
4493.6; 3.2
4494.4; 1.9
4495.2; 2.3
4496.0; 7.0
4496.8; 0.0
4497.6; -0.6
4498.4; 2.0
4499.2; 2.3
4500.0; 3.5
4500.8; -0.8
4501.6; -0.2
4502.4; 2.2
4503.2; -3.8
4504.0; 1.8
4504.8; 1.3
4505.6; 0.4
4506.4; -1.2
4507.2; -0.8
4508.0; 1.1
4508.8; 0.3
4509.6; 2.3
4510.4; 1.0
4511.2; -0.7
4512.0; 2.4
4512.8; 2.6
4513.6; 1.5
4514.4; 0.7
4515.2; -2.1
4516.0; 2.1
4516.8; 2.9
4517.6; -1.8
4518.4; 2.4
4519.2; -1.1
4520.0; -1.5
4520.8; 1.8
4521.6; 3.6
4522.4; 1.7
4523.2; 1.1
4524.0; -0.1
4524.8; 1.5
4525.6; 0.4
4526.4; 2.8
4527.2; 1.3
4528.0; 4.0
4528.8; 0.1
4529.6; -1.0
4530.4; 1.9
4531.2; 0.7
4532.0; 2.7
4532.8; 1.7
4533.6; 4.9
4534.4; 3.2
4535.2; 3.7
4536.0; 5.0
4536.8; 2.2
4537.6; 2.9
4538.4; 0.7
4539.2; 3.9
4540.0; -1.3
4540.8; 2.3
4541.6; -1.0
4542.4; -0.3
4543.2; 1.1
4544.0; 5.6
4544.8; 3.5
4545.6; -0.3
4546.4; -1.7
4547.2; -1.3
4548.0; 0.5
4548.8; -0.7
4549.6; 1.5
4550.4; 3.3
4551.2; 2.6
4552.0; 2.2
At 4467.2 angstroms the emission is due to [O II] 3727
